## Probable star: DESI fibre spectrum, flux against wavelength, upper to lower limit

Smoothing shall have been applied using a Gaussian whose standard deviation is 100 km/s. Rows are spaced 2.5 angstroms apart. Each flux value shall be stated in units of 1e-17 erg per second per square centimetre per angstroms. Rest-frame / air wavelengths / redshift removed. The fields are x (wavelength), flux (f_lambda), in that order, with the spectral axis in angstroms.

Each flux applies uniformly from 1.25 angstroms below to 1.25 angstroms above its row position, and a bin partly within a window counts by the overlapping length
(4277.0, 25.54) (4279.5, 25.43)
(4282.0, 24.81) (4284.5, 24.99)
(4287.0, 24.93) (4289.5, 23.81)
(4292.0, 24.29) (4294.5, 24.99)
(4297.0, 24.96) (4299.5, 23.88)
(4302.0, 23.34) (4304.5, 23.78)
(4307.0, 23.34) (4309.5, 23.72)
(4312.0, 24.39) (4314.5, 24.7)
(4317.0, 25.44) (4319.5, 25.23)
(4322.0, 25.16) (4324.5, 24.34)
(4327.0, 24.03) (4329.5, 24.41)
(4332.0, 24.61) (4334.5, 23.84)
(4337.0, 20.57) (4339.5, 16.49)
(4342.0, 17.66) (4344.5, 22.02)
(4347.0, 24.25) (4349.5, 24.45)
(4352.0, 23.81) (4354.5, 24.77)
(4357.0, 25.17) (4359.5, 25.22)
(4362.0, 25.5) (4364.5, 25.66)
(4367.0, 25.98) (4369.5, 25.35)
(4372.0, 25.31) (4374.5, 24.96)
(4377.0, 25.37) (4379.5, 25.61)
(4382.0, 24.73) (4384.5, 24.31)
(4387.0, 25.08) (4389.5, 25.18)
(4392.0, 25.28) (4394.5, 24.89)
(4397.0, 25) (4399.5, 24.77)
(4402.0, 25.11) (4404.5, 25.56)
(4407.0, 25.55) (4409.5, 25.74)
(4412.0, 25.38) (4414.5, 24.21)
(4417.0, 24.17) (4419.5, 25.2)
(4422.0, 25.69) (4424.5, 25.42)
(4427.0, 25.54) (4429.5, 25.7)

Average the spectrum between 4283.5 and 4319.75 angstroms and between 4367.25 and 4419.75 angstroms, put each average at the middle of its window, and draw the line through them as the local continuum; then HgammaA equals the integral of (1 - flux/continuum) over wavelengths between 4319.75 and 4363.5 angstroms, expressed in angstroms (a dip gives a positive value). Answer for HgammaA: 2.3 angstroms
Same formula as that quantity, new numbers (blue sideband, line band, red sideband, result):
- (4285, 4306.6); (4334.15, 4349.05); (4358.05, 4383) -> 2.5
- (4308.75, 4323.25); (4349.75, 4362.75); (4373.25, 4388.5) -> 0.1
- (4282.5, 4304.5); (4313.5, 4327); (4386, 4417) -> -0.2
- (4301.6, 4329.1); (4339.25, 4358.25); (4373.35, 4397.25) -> 1.6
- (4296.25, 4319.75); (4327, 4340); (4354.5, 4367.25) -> 1.2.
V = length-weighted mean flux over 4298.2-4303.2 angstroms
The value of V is 23.6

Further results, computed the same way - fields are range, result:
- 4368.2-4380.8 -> 25.3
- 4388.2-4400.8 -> 25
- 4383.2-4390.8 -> 24.9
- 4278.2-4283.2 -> 25.1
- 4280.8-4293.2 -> 24.6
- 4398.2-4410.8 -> 25.3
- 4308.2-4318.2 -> 24.6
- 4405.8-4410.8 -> 25.6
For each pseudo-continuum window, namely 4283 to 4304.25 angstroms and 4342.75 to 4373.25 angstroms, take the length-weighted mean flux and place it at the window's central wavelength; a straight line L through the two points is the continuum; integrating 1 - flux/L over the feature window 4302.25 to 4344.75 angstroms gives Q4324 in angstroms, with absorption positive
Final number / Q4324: 2.3 angstroms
